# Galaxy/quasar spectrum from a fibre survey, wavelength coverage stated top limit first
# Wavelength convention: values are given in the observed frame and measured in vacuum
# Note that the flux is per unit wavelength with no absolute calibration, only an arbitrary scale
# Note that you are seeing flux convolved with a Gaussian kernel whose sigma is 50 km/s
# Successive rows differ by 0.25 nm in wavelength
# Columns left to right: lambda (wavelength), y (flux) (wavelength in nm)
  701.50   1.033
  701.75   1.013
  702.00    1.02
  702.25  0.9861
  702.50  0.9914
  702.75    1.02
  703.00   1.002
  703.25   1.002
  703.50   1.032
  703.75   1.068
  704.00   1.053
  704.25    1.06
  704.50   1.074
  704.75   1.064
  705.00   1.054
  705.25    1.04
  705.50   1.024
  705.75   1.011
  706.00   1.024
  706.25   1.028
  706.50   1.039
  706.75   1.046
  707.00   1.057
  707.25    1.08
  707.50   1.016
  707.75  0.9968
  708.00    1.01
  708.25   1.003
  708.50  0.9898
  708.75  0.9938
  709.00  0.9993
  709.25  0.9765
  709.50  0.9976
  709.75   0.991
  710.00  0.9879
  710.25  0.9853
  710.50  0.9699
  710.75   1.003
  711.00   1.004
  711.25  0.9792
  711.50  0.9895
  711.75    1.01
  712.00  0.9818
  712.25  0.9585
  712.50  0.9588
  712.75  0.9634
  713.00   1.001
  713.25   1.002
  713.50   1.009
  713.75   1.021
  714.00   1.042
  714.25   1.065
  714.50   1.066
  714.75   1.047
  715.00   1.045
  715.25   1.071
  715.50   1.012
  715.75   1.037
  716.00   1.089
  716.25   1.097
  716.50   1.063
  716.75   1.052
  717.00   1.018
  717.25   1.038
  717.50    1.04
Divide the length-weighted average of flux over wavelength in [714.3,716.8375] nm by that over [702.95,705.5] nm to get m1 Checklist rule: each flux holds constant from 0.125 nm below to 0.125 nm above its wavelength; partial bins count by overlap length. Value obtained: 1.0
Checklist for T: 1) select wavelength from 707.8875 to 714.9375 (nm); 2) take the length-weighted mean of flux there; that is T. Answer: 1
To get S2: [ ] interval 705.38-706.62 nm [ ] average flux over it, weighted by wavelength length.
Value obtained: 1.03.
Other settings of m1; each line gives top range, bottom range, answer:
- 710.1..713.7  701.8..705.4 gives 0.96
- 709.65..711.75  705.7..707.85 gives 0.96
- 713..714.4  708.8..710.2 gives 1.04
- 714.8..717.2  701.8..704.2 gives 1.03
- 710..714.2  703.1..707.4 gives 0.95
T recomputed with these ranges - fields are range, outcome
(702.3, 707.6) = 1.04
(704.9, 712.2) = 1.01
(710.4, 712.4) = 0.987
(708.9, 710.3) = 0.99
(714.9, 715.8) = 1.04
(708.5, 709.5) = 0.991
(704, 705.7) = 1.05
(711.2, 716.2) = 1.02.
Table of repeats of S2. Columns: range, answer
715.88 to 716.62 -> 1.08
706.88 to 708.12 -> 1.03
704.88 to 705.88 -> 1.03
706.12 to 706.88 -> 1.04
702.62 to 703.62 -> 1.01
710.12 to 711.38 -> 0.988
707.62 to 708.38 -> 1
